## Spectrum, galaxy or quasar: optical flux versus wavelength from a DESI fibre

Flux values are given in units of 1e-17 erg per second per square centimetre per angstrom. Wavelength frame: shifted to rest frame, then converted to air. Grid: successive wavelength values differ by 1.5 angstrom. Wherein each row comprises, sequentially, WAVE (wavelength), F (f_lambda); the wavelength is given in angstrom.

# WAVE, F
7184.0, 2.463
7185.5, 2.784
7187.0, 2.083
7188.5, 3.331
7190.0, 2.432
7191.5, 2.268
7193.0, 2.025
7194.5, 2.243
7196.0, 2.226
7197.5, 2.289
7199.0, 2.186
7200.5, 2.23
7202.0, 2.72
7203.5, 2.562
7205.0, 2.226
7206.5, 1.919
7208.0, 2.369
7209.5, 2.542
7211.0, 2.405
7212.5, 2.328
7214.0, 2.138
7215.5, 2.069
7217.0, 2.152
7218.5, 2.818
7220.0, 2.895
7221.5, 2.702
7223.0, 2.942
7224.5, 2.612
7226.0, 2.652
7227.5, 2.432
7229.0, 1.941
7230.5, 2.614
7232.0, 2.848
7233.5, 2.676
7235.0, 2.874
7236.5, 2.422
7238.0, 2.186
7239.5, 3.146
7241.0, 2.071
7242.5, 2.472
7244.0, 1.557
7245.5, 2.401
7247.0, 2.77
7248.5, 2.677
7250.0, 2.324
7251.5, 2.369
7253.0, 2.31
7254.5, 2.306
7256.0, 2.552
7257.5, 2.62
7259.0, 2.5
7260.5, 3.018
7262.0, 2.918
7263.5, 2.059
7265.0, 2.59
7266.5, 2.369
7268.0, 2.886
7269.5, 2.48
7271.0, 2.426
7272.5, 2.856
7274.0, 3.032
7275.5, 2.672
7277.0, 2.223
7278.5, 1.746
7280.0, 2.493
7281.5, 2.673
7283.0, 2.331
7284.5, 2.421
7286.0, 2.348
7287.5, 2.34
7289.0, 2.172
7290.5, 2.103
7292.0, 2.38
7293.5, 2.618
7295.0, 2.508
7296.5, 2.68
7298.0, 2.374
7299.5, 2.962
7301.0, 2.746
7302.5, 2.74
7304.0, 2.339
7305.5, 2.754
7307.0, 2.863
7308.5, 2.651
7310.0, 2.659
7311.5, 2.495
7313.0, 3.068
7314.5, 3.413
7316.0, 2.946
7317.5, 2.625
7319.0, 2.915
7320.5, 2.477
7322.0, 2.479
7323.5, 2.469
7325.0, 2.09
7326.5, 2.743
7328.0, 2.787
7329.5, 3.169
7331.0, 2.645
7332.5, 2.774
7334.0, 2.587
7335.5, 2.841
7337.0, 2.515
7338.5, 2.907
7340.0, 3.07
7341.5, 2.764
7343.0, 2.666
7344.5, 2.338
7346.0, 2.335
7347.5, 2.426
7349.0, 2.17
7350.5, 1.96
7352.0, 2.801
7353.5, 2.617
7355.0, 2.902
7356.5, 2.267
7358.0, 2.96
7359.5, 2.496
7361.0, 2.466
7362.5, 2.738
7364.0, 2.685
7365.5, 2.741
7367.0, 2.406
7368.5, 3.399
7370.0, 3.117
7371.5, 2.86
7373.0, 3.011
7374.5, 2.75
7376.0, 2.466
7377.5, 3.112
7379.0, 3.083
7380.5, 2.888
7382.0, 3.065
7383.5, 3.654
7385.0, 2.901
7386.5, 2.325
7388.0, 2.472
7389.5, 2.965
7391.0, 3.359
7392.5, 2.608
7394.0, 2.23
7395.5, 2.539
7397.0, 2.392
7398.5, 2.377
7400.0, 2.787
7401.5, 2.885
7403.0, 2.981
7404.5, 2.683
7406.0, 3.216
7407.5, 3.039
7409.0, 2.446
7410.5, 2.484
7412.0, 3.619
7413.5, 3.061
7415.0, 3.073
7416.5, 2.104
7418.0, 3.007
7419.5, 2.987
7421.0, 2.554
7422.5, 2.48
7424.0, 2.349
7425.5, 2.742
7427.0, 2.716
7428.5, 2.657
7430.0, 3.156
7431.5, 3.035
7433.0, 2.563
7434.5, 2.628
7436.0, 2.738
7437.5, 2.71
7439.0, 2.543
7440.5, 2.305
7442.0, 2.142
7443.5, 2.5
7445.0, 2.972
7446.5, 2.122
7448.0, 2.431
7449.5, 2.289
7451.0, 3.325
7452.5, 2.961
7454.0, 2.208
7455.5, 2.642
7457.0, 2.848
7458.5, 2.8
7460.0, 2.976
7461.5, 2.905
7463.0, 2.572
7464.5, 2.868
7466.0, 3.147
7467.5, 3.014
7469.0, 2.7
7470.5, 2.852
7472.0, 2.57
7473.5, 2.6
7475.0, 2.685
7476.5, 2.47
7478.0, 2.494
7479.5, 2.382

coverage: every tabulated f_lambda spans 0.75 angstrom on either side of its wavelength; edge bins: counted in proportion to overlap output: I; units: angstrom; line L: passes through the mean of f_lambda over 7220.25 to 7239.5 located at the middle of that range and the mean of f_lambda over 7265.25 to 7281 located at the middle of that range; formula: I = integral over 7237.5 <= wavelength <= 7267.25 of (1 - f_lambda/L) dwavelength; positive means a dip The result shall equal 1.15 angstrom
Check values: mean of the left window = 2.61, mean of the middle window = 2.46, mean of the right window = 2.52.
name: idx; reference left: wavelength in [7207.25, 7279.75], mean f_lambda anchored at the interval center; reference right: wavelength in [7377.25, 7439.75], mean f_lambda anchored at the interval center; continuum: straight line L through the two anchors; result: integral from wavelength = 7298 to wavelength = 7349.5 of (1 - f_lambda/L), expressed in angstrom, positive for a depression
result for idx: -0.9 angstrom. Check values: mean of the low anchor 2.5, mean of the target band 2.69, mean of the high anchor 2.79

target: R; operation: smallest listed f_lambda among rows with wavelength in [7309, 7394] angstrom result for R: 1.96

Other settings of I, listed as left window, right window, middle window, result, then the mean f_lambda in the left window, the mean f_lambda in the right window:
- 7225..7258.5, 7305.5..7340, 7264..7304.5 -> 1.7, 2.47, 2.74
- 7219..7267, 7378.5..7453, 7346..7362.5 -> 1.0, 2.53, 2.74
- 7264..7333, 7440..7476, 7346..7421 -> -3.3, 2.6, 2.69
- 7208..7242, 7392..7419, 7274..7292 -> 1.7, 2.52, 2.76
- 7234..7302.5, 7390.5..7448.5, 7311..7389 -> -3.8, 2.49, 2.7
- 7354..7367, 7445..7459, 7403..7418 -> -1.3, 2.64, 2.64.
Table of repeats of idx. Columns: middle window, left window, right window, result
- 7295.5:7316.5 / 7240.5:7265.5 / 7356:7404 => -1.40 angstrom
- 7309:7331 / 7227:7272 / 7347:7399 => -0.91 angstrom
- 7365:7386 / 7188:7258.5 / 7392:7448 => -2.61 angstrom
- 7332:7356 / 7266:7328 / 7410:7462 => 0.19 angstrom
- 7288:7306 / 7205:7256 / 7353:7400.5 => 0.49 angstrom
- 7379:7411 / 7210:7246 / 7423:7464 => -2.04 angstrom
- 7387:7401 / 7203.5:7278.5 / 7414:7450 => -0.21 angstrom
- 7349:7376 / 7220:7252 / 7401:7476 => -0.39 angstrom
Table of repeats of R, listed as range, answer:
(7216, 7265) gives 1.557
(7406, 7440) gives 2.104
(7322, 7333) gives 2.09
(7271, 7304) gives 1.746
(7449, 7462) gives 2.208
